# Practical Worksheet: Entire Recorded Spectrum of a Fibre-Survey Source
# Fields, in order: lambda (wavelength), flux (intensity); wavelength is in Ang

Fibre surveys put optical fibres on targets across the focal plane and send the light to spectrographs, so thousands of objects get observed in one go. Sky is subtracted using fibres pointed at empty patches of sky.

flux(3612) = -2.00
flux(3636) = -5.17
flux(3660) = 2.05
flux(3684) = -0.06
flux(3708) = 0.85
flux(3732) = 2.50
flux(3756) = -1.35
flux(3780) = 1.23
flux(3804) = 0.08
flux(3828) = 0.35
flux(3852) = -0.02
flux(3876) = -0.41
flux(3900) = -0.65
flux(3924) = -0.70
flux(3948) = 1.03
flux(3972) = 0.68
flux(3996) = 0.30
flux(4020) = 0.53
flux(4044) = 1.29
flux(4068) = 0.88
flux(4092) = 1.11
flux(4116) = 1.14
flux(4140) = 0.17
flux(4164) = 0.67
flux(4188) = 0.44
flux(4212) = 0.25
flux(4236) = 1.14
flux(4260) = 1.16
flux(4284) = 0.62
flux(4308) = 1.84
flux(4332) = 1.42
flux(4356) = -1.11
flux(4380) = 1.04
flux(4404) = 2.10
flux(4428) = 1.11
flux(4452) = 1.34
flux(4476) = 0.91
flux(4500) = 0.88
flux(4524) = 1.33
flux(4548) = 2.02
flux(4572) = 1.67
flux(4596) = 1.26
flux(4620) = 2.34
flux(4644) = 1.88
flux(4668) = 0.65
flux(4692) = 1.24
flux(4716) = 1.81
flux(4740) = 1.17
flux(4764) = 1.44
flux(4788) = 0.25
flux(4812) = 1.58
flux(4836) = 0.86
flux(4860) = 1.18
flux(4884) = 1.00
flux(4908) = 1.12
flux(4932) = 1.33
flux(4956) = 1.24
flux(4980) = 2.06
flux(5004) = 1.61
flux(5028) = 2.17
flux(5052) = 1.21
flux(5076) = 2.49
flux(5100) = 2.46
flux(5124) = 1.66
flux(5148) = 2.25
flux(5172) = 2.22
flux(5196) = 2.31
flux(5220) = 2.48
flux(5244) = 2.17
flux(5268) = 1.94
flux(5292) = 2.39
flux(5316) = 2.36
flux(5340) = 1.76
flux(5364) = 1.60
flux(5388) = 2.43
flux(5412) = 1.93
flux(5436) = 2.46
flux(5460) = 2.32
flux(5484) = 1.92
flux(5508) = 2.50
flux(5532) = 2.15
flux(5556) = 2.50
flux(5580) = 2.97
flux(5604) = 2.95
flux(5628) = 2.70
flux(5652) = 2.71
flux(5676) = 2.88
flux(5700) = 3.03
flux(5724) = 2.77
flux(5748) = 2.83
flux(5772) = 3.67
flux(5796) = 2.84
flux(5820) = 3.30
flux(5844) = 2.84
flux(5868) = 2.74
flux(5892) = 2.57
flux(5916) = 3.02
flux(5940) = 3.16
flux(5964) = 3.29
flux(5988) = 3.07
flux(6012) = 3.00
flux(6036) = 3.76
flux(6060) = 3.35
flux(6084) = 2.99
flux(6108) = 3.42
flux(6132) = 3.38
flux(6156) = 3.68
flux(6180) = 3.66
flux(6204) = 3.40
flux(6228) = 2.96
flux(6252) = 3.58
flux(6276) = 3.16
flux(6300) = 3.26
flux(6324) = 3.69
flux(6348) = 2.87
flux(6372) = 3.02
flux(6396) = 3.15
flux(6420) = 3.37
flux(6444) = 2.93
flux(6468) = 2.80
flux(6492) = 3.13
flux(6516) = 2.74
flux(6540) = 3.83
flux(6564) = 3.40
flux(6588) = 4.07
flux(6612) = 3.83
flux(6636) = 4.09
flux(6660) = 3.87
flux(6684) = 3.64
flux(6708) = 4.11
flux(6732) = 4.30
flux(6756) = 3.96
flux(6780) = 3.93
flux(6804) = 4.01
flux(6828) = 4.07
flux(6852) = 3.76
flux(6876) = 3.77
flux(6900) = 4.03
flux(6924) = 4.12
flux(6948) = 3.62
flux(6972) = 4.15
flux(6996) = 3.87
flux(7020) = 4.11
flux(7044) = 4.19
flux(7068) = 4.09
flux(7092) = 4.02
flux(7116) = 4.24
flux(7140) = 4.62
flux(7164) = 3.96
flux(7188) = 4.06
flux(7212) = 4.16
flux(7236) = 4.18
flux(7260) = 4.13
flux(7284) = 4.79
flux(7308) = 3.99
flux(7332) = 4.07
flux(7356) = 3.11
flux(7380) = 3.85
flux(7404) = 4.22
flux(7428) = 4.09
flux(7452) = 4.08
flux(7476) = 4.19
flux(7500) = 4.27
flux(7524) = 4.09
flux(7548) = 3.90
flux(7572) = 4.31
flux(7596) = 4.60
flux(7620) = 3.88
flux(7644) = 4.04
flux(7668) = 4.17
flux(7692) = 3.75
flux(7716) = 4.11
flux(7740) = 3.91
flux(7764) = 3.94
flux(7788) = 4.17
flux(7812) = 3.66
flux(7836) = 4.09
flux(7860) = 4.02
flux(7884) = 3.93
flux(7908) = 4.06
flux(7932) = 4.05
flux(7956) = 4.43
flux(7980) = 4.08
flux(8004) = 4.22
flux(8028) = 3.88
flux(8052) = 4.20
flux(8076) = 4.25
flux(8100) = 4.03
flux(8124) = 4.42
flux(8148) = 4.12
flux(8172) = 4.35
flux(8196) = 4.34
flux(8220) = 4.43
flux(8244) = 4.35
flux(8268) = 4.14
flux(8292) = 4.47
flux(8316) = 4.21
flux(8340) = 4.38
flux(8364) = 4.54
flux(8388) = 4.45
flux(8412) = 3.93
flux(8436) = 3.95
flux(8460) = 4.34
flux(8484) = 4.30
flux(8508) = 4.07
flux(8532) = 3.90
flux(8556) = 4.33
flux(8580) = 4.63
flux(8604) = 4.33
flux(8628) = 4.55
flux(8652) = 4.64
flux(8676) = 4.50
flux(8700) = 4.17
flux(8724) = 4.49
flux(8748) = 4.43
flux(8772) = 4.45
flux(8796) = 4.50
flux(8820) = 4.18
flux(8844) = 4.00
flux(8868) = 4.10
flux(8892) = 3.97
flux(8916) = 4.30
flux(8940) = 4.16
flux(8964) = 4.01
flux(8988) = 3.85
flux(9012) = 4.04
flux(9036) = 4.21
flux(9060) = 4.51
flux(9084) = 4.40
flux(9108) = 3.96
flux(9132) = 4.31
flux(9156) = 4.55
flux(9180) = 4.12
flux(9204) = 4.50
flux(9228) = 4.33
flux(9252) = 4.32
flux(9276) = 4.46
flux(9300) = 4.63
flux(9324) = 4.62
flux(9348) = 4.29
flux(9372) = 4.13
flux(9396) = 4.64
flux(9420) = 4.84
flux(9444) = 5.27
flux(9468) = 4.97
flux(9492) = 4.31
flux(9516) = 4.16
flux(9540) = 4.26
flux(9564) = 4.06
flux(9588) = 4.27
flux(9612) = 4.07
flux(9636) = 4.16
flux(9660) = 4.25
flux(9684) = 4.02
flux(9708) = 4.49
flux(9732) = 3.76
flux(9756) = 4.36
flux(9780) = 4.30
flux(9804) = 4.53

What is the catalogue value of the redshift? 0.247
